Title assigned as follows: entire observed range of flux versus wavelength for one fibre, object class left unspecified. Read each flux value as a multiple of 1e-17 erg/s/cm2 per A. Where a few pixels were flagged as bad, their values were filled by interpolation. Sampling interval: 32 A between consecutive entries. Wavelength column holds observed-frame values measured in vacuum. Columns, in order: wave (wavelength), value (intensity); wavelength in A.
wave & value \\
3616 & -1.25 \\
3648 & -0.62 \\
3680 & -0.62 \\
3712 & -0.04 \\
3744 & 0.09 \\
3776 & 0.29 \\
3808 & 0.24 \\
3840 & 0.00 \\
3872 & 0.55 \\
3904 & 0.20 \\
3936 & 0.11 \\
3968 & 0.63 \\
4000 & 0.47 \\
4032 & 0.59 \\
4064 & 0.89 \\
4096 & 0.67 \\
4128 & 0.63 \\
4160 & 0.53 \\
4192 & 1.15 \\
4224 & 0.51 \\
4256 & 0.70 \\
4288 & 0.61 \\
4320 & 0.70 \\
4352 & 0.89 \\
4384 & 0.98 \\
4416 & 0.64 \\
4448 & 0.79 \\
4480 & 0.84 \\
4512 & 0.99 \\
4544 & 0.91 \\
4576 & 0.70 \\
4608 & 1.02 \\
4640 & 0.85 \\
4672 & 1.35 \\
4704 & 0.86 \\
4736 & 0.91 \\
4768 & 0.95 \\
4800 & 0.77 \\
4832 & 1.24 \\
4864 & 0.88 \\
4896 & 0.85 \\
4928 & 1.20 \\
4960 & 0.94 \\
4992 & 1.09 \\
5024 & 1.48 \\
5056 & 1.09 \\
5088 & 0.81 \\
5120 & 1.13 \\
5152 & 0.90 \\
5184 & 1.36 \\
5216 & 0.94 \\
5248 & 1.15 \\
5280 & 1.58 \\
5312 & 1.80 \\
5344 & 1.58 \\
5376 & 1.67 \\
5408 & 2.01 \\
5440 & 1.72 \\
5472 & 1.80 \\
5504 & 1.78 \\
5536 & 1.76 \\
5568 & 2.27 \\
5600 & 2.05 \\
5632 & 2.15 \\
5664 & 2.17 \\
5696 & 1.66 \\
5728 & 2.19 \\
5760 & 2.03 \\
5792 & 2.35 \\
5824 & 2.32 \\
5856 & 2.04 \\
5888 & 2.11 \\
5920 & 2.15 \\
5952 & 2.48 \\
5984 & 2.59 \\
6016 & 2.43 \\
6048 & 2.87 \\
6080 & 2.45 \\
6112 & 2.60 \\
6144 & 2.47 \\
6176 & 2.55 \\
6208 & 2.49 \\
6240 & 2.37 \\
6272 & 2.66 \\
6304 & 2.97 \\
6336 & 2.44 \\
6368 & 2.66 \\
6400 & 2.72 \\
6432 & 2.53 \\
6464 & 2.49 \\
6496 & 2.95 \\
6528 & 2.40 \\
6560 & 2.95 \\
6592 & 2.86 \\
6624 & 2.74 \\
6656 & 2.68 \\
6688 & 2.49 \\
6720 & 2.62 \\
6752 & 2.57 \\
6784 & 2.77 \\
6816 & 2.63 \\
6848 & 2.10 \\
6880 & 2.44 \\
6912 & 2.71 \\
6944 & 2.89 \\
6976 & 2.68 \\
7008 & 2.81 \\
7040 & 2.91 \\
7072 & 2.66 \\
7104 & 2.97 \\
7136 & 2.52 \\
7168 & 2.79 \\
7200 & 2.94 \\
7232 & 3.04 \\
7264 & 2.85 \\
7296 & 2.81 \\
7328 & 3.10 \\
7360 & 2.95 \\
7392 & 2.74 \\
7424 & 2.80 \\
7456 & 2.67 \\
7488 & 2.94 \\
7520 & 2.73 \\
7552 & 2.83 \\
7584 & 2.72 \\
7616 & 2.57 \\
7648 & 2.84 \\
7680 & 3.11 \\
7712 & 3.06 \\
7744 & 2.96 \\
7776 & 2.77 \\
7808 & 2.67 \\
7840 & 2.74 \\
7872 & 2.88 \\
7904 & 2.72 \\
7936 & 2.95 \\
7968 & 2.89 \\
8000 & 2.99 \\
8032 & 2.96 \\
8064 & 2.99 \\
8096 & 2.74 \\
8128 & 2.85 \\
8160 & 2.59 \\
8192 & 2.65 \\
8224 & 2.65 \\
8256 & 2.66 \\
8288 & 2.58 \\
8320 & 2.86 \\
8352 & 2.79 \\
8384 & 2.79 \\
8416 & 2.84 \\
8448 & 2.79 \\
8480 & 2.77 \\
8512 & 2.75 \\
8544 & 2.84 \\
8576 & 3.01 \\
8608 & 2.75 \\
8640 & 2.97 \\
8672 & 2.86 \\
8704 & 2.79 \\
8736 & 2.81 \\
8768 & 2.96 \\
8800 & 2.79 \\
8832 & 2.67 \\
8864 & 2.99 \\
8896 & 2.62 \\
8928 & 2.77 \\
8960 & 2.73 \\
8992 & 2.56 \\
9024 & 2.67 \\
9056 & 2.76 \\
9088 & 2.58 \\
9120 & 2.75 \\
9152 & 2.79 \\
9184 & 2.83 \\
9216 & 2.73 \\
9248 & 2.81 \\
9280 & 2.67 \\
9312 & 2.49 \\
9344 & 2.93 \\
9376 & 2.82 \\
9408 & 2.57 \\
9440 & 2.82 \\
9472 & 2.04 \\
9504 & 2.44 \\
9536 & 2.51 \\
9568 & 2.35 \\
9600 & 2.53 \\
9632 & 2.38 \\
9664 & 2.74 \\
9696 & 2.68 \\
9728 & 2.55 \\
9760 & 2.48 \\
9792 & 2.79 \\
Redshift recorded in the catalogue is 0.324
